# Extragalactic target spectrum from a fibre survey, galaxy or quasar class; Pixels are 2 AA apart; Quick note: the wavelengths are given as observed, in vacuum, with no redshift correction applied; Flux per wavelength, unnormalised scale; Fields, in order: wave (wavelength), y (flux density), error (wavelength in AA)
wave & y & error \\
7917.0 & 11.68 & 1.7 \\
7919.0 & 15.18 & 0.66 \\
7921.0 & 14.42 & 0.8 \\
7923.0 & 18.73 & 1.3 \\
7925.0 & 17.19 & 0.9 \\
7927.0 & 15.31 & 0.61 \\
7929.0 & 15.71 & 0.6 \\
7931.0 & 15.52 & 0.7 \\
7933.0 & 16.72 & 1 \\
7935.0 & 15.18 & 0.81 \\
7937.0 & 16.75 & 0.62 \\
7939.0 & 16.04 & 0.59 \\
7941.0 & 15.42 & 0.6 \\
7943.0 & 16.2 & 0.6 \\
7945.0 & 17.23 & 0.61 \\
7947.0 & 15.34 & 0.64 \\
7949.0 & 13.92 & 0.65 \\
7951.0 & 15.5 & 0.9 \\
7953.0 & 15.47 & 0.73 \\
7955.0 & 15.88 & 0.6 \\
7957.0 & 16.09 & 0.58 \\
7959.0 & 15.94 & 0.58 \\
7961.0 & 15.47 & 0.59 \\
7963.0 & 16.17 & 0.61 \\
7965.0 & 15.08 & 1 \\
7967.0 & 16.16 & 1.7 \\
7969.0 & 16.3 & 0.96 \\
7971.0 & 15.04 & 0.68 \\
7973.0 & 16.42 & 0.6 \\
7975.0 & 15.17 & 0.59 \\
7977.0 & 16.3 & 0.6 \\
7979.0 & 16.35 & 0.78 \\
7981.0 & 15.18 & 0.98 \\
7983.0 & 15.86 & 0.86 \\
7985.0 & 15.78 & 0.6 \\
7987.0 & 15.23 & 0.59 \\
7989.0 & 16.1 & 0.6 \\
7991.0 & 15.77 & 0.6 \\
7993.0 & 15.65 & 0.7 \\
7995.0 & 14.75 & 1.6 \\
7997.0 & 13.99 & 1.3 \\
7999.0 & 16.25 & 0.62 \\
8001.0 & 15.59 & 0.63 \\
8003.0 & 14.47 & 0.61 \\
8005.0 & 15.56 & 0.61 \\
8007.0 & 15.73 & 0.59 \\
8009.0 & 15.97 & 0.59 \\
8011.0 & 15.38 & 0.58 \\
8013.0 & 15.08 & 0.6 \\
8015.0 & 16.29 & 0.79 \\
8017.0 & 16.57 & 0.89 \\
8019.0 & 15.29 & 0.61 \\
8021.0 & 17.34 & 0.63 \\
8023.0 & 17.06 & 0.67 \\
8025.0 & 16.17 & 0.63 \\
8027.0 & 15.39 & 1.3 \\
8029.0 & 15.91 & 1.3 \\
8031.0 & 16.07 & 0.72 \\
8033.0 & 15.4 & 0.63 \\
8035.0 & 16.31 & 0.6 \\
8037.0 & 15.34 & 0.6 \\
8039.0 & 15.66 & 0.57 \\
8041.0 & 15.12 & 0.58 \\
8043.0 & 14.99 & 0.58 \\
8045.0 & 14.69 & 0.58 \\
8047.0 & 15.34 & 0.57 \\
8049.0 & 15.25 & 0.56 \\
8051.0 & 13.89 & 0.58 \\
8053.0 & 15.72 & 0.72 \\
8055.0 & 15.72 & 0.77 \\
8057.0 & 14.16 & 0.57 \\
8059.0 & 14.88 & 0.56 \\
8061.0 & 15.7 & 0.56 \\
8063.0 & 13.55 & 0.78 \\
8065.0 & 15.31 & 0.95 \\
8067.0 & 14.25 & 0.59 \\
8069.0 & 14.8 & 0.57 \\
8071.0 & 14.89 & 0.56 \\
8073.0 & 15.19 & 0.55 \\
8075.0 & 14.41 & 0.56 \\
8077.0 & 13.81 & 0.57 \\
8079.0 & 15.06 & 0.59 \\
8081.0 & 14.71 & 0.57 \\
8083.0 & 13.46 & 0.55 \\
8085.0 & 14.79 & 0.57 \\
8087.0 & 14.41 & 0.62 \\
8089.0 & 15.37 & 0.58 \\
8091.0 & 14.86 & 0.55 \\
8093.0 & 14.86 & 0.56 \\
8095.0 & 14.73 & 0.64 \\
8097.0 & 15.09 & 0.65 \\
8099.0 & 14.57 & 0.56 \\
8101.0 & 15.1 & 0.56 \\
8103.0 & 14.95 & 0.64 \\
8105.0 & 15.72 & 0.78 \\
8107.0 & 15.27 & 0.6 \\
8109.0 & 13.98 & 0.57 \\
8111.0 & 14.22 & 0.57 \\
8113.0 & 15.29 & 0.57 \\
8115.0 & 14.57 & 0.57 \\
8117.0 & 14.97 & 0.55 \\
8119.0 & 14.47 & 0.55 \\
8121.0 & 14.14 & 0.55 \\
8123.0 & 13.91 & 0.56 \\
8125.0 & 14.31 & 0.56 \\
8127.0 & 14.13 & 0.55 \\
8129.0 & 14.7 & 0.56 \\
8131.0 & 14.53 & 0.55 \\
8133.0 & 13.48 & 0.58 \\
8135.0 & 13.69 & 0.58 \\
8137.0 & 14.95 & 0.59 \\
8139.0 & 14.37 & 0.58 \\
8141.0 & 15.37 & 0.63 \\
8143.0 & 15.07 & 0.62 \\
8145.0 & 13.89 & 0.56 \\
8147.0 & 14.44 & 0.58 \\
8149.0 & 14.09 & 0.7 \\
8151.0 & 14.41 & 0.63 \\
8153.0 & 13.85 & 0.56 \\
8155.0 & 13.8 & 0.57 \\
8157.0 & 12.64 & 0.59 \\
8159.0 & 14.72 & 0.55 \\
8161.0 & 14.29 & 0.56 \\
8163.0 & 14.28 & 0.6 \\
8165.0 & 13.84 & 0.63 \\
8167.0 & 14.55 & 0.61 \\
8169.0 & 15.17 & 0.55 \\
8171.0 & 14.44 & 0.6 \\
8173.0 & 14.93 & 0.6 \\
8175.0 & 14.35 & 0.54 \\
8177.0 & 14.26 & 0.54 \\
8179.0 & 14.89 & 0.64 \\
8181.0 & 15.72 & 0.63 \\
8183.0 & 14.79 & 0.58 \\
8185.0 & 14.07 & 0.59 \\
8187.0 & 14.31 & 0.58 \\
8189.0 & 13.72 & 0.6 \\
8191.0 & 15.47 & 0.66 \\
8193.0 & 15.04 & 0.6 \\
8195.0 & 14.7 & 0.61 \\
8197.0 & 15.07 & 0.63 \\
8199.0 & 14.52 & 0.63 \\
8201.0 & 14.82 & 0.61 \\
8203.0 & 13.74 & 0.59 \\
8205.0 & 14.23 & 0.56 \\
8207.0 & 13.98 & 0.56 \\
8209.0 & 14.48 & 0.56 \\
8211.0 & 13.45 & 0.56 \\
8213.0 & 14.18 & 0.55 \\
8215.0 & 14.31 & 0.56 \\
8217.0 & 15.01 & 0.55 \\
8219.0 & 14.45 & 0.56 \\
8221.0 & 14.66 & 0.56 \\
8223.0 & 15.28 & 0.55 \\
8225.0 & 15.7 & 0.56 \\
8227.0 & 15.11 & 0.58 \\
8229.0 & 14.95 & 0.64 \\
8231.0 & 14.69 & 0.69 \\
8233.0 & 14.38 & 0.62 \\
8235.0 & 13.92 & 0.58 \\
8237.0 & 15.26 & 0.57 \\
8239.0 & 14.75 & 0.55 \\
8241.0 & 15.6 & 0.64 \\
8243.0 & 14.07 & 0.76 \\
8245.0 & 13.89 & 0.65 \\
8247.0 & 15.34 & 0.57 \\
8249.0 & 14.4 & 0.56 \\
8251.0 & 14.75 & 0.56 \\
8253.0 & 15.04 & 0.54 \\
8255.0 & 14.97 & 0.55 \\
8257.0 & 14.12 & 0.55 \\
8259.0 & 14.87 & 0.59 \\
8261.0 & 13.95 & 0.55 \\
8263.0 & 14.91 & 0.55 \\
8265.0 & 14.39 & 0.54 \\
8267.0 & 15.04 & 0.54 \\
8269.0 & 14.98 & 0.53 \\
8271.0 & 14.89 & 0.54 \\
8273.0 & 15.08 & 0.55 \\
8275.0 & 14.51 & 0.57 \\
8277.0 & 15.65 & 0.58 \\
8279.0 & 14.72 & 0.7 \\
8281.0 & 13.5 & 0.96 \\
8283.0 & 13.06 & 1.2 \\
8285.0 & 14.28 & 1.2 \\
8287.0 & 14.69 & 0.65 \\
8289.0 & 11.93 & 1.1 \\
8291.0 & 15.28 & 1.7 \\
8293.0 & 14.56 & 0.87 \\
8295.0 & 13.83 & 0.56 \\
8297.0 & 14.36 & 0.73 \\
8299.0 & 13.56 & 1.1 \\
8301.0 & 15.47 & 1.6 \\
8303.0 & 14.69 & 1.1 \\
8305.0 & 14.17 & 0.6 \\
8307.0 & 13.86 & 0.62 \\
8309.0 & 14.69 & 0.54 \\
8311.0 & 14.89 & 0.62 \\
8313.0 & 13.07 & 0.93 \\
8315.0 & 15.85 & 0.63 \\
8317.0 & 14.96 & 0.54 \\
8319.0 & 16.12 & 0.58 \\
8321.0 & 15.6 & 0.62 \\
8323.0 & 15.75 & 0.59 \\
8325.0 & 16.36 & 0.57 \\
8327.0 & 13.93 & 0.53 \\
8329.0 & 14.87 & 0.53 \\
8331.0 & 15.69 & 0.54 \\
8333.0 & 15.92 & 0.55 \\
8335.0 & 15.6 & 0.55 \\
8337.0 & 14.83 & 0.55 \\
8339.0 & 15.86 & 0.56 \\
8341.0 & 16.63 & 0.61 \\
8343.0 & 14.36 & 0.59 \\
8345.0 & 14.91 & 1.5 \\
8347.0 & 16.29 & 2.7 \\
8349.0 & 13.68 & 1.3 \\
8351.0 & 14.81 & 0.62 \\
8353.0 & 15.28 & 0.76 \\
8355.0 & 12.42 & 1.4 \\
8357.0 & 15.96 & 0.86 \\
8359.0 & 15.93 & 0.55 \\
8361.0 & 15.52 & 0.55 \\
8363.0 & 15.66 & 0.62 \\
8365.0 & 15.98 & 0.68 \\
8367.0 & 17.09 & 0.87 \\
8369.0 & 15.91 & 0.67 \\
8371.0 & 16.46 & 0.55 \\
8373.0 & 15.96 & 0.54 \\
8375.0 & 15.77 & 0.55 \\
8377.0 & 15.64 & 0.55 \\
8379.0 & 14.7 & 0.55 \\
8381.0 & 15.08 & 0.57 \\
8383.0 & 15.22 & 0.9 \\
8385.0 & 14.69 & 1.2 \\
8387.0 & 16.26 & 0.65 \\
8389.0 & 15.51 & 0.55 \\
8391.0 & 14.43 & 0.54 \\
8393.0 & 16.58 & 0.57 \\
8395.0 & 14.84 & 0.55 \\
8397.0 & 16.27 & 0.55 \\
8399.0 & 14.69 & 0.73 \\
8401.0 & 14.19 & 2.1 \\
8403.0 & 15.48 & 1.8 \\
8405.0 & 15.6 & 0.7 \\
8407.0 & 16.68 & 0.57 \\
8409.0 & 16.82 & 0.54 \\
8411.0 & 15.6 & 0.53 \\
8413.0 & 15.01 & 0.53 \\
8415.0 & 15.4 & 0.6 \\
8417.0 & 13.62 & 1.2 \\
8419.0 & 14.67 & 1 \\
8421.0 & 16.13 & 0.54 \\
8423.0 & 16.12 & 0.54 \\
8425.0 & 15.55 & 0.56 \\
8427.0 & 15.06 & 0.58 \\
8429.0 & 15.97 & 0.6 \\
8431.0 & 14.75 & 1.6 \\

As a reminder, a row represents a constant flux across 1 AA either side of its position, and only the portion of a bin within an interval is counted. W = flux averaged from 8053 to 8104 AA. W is 14.8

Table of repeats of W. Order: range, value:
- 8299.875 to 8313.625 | 14.4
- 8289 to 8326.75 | 14.7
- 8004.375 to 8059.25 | 15.6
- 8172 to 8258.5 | 14.6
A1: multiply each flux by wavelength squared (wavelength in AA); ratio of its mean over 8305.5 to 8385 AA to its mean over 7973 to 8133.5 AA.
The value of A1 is 1.09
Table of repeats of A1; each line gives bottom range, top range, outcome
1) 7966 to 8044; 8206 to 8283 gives 0.99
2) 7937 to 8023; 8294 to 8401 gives 1.06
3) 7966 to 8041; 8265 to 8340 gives 1.01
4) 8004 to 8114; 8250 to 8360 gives 1.04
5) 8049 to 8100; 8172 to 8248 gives 1.03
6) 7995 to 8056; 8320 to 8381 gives 1.07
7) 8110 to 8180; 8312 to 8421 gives 1.13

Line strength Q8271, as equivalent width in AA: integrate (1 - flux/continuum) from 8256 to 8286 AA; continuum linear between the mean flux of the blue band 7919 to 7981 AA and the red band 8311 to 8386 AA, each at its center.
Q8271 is 1.8 AA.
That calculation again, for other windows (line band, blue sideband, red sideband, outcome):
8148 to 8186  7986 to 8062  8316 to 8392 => 2.70 AA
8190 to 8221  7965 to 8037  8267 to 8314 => 0.55 AA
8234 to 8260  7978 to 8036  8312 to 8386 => 1.32 AA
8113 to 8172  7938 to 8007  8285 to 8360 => 3.63 AA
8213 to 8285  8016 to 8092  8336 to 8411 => 3.16 AA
